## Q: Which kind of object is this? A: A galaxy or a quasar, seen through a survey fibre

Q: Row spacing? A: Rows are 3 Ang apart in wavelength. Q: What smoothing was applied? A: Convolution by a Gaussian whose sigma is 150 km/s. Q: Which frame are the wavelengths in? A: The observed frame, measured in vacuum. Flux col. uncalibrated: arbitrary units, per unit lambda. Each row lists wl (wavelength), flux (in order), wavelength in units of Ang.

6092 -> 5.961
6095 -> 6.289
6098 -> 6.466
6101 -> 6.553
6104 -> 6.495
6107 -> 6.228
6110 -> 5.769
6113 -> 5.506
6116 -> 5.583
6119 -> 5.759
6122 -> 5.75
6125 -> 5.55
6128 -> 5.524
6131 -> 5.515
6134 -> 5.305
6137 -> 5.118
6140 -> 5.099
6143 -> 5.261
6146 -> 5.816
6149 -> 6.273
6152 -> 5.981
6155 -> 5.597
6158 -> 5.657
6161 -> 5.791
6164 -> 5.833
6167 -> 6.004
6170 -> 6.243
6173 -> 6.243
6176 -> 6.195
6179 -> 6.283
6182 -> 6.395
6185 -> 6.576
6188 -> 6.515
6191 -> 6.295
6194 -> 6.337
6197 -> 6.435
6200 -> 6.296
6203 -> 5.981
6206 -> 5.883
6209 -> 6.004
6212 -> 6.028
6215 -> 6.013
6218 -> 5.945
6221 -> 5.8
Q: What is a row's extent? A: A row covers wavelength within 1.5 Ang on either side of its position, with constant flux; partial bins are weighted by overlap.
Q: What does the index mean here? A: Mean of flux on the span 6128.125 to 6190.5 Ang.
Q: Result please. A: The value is 5.88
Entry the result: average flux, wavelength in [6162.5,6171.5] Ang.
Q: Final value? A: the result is 6.03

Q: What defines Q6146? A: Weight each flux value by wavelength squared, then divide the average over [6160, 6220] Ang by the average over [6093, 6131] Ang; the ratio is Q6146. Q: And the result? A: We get 1.06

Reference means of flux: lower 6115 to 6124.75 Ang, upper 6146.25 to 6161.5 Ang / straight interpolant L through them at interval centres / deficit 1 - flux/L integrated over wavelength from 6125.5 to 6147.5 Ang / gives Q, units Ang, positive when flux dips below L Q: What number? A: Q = 1.5 Ang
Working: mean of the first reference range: 5.68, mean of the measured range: 5.38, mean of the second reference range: 5.86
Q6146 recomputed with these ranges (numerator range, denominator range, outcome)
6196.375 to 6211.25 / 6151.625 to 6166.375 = 1.07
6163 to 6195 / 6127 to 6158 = 1.14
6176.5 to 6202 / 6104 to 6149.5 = 1.16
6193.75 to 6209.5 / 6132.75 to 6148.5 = 1.17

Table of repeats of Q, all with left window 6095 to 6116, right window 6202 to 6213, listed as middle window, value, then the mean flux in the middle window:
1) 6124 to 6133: 0.86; 5.52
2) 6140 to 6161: 1.19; 5.72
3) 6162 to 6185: -0.62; 6.19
